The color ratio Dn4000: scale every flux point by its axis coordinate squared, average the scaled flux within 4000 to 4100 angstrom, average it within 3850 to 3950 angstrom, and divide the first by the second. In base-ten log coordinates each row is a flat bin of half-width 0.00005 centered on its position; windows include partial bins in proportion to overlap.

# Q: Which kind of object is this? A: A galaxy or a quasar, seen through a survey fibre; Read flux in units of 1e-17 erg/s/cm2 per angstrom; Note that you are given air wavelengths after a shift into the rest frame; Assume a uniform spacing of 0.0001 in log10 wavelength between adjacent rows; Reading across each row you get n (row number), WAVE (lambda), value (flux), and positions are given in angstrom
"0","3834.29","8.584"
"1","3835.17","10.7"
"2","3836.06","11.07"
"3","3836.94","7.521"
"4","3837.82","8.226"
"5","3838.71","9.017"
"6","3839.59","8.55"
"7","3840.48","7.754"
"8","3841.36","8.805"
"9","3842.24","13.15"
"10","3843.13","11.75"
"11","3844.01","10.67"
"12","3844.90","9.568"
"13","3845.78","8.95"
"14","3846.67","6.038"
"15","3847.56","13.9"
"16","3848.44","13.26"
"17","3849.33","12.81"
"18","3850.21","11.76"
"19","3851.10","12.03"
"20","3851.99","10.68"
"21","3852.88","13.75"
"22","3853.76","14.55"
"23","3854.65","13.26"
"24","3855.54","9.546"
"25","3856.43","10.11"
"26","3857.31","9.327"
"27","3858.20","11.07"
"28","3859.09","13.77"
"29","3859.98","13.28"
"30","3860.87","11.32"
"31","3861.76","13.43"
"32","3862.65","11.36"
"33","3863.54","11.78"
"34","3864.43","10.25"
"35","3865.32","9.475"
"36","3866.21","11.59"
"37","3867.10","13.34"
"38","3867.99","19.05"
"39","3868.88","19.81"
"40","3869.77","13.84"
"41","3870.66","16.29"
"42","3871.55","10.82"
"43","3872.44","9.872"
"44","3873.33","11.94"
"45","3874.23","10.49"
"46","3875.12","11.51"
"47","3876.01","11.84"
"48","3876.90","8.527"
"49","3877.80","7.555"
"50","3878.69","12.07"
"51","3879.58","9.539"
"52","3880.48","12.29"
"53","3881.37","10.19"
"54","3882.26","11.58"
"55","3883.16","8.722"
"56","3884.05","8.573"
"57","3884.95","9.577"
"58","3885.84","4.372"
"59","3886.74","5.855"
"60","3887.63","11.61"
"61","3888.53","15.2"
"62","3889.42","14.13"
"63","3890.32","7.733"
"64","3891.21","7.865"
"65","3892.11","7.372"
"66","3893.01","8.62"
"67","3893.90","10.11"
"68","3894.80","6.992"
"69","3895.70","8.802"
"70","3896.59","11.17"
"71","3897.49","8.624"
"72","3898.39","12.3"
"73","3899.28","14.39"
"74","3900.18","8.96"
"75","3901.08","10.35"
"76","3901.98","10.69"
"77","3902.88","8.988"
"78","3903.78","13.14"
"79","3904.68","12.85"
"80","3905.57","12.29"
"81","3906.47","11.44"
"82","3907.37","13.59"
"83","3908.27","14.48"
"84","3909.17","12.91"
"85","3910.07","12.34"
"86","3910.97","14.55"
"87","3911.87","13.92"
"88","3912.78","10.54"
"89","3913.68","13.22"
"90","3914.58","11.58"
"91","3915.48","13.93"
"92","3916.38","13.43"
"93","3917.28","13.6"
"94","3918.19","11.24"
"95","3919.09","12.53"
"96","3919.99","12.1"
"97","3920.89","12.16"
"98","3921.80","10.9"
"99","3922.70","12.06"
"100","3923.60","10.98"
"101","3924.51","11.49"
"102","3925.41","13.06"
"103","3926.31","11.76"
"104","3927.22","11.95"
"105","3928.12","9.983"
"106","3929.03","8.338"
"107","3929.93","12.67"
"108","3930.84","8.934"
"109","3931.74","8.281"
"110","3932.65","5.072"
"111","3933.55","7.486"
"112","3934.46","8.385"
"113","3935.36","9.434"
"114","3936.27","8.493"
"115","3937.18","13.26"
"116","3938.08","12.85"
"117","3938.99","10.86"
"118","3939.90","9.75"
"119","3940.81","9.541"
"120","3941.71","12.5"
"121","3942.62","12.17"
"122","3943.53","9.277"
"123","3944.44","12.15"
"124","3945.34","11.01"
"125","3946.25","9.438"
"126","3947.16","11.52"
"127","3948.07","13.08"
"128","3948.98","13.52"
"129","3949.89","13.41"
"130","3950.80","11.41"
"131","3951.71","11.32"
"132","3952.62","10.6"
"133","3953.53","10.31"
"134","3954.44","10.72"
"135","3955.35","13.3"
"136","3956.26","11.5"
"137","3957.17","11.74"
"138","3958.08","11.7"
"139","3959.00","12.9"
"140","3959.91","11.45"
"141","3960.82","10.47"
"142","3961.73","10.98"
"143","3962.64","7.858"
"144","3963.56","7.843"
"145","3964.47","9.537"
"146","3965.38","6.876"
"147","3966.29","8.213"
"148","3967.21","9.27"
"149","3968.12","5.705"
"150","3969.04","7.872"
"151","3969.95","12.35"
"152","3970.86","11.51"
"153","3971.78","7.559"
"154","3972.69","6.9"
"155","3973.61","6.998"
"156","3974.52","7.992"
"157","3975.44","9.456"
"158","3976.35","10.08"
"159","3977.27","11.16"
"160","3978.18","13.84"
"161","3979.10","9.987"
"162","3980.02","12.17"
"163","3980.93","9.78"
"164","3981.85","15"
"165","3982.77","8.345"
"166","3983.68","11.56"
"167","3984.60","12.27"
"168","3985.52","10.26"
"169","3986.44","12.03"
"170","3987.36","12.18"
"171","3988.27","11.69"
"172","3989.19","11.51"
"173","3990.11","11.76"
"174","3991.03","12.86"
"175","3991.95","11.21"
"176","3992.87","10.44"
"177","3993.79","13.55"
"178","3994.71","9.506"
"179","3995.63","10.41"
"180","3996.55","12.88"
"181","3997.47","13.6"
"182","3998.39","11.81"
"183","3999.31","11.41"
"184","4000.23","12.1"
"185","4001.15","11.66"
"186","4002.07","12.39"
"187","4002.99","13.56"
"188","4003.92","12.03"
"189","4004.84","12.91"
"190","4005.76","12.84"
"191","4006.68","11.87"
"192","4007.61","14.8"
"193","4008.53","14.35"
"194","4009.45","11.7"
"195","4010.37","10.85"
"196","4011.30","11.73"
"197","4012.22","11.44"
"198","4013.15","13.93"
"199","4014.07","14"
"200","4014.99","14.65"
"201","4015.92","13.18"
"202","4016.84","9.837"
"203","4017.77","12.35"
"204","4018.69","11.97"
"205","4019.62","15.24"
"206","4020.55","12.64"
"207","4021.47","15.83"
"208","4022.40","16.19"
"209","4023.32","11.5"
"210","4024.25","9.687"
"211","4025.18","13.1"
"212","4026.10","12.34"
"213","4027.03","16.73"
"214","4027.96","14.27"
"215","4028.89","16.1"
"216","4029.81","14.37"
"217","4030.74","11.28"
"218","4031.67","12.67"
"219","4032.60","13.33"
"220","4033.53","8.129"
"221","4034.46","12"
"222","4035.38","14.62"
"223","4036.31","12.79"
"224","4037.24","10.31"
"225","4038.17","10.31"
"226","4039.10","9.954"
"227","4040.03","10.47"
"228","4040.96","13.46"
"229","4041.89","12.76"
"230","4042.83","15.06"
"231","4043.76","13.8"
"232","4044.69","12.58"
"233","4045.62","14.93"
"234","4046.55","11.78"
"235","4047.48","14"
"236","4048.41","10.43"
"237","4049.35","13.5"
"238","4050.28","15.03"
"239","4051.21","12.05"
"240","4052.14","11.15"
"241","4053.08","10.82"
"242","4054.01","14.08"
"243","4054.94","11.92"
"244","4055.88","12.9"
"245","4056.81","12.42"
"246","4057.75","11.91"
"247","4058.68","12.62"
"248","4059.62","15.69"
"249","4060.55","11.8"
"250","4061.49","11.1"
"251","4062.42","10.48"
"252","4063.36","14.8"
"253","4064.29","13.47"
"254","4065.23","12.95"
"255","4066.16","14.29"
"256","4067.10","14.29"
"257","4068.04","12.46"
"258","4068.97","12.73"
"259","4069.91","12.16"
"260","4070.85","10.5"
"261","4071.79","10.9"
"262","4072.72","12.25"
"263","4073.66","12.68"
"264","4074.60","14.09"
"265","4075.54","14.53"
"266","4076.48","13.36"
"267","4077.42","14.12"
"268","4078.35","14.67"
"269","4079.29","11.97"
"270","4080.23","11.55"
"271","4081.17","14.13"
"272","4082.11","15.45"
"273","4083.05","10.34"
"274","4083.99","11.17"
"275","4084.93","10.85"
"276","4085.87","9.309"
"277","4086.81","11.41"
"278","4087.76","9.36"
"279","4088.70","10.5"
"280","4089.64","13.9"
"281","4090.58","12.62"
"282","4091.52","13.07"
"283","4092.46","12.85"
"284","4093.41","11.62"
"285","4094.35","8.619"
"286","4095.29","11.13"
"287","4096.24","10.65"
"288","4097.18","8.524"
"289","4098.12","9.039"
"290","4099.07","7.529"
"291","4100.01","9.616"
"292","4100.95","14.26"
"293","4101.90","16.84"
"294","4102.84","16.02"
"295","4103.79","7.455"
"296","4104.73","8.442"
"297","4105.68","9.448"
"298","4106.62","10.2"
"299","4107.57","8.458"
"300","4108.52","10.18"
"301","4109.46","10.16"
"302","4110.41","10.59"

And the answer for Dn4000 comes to 1.19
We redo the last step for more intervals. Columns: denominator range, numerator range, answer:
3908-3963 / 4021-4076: 1.19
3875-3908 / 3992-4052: 1.32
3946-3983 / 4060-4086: 1.28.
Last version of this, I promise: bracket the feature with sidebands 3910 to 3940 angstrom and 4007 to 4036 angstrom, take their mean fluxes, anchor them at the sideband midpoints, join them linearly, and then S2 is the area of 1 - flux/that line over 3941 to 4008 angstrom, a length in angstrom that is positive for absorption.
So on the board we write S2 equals 6.05 angstrom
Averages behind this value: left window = 11.2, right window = 13.1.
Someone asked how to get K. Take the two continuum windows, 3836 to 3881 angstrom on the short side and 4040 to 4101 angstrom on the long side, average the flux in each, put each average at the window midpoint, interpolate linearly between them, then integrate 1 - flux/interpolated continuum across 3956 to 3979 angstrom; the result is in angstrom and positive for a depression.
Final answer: 4.27 angstrom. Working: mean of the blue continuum 11.4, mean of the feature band 9.66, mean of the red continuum 12.3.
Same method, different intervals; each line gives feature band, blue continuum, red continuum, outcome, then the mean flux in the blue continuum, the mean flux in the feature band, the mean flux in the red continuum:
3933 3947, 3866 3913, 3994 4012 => 1.5 angstrom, 11.2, 10.4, 12.2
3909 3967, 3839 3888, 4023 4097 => 2.9 angstrom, 11.2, 11.1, 12.5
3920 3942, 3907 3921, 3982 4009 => 3.9 angstrom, 12.9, 10.4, 12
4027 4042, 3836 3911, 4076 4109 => -1.5 angstrom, 11.1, 12.4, 11.4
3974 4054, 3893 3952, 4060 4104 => -3.8 angstrom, 11.3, 12.3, 12.1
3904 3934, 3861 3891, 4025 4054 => -0.1 angstrom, 11.3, 11.7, 12.7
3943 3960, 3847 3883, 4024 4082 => 1.1 angstrom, 12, 11.6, 12.8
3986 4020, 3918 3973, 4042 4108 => -3.3 angstrom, 10.5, 12.3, 12.2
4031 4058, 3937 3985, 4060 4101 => -1.9 angstrom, 10.6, 12.4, 12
